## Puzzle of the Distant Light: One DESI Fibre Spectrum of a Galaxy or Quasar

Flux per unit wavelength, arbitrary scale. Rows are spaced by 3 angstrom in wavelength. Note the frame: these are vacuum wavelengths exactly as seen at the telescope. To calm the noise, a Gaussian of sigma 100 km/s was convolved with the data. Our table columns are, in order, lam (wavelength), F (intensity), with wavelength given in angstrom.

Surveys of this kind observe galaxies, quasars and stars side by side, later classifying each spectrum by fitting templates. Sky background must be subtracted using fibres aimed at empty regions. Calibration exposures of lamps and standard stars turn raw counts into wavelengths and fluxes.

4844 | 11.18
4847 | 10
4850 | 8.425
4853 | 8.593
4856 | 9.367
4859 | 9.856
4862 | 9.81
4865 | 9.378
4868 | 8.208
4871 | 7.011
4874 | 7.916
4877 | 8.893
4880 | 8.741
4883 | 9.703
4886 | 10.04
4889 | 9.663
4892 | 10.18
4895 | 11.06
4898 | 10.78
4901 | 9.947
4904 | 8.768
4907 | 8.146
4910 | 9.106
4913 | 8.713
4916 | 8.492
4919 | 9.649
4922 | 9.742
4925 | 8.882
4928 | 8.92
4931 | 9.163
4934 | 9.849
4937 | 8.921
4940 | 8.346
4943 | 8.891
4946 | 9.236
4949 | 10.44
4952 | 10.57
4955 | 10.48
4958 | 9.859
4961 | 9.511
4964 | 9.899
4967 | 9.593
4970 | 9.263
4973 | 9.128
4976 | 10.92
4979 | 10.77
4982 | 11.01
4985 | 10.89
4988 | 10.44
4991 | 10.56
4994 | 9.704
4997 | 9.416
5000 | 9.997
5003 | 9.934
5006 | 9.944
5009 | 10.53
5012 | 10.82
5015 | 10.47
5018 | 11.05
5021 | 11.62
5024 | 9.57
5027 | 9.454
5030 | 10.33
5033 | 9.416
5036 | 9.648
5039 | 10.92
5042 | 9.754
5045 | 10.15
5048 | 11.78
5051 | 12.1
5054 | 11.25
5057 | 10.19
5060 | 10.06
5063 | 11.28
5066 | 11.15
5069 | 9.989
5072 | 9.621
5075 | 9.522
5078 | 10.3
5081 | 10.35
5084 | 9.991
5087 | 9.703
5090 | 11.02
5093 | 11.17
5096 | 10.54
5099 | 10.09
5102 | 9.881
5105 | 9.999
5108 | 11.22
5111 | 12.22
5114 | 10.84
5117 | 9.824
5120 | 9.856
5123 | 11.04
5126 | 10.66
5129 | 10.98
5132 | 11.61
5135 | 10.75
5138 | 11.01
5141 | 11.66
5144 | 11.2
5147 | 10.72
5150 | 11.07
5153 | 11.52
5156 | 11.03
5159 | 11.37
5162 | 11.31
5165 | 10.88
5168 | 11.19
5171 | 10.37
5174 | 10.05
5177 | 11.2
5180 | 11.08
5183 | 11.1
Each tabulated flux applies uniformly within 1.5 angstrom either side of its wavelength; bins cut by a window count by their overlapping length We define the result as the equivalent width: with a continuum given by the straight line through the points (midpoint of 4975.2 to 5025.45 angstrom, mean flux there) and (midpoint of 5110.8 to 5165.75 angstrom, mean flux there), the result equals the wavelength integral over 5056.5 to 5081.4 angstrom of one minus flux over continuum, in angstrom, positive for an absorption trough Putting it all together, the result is 1.04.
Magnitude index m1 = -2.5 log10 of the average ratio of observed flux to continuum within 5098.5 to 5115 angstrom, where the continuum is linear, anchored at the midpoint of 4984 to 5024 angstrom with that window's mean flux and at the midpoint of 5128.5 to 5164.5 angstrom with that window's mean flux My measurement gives 0.02 mag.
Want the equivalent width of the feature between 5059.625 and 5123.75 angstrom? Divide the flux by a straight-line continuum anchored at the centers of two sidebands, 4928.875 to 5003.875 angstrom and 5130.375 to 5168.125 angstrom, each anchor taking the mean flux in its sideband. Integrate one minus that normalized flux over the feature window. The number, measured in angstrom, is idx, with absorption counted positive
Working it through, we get 1.9 angstrom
